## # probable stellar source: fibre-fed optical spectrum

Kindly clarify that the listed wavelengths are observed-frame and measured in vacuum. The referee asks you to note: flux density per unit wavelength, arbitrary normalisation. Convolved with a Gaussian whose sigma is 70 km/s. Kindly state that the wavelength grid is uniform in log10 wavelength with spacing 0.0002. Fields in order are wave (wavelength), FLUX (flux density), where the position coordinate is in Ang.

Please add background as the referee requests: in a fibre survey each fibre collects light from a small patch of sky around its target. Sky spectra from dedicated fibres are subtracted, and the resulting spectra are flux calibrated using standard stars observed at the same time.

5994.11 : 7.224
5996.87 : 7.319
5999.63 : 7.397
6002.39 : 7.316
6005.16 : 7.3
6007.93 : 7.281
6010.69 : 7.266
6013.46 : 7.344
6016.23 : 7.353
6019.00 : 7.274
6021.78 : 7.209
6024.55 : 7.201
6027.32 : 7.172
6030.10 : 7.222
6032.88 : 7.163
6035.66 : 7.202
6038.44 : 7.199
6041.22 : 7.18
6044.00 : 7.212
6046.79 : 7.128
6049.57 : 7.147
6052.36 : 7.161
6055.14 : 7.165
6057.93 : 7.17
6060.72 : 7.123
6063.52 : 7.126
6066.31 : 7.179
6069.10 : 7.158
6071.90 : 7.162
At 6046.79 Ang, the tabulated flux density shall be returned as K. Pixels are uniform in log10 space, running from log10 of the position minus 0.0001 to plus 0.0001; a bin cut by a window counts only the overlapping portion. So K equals 7.128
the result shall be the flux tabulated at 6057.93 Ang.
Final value 7.17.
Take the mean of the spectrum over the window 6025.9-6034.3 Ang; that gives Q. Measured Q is 7.18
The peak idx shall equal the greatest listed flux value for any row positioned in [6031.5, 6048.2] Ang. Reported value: 7.212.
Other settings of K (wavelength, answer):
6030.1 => 7.222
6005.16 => 7.3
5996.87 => 7.319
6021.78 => 7.209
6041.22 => 7.18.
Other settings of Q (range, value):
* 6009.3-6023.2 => 7.29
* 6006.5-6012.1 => 7.28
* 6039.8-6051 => 7.17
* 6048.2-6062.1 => 7.16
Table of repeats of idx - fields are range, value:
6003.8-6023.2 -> 7.353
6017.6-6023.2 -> 7.274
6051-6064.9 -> 7.17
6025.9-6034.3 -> 7.222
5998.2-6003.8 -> 7.397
